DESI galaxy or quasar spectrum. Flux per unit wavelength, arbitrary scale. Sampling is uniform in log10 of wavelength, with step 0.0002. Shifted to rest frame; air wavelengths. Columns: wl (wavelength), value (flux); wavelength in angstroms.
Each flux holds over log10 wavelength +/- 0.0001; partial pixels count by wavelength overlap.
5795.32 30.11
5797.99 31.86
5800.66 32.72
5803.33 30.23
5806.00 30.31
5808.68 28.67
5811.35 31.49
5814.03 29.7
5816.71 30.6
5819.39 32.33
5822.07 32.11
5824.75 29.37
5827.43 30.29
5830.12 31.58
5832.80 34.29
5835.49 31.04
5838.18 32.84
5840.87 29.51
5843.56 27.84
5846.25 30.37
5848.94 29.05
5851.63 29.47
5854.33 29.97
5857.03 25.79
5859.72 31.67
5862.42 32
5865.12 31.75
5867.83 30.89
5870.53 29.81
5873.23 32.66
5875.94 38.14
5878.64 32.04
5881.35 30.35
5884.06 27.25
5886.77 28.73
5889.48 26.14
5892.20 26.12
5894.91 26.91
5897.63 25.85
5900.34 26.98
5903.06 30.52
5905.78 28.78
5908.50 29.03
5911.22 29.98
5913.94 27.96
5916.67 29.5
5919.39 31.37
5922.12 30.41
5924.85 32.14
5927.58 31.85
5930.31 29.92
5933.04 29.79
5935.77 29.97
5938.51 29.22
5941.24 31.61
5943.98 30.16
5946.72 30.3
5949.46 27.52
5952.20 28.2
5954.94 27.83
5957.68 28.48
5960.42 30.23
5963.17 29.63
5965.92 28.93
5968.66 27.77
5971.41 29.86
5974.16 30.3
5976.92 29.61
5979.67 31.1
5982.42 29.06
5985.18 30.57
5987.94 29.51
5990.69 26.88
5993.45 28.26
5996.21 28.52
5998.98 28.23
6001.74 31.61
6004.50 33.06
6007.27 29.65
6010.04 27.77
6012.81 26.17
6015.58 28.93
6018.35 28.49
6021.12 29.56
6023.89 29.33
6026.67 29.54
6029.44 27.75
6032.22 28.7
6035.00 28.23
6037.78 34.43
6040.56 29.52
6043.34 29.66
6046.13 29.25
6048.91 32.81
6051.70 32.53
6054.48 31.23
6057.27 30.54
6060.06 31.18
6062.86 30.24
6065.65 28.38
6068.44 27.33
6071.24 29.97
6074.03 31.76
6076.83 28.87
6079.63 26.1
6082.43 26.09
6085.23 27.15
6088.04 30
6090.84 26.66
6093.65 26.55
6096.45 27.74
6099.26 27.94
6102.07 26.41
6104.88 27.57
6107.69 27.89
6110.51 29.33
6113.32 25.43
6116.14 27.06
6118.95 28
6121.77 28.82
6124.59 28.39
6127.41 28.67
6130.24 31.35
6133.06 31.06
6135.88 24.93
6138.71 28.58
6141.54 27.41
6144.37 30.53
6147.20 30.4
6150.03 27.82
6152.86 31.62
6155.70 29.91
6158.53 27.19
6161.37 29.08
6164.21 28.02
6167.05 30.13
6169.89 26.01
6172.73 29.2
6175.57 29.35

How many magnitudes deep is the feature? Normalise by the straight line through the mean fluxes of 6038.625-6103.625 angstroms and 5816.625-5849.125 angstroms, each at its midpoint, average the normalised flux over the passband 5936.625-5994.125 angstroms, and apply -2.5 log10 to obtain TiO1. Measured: 0.02 mag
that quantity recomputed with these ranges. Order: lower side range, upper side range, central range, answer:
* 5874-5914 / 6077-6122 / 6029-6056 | -0.10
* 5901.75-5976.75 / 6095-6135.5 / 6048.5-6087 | -0.03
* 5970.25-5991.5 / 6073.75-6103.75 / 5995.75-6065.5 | -0.04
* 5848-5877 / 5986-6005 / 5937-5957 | 0.03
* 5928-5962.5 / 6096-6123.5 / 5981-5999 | 0.01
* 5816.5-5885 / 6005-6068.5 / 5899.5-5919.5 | 0.05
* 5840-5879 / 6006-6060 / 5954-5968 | 0.04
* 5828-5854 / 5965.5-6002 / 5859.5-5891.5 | -0.02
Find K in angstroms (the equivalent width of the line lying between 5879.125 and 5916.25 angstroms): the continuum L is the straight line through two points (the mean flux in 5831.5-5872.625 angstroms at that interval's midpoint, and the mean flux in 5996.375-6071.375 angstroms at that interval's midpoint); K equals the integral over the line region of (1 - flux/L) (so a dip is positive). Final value 2.6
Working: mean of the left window 30.5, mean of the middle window 28.2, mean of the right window 29.8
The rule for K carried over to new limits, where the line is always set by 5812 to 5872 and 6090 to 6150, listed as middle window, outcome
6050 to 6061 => -1.0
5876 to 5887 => -0.2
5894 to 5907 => 1.0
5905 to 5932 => -0.2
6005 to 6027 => 0.2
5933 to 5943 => -0.2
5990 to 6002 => 0.3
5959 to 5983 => -0.2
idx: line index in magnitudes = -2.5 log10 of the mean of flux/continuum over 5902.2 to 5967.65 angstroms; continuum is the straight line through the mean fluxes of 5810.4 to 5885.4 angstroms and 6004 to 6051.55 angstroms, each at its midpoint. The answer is 0.02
